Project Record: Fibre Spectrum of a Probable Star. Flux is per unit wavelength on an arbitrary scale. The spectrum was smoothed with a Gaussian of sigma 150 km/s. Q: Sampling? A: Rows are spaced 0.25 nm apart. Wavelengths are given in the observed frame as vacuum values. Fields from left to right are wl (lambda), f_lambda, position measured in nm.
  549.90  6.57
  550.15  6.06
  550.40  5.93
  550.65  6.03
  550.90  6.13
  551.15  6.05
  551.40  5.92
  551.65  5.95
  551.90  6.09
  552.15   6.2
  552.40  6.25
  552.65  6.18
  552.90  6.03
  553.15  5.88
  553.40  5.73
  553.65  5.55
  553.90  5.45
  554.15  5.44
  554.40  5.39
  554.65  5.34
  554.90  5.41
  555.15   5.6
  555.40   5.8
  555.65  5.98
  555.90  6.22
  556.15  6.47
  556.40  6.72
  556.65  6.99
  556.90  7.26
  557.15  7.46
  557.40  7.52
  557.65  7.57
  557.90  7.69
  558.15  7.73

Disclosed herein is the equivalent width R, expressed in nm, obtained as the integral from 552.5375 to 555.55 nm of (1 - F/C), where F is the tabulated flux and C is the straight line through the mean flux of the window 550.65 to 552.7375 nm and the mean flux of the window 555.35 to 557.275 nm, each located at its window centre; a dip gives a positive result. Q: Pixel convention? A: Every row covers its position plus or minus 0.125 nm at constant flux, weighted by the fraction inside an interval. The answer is 0.34 nm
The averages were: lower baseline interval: 6.09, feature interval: 5.65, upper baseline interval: 6.64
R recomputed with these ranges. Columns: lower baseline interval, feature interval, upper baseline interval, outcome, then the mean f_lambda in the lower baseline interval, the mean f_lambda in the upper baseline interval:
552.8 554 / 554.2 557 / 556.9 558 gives 0.27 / 5.73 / 7.52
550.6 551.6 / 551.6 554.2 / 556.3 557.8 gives 0.20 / 6.03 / 7.27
